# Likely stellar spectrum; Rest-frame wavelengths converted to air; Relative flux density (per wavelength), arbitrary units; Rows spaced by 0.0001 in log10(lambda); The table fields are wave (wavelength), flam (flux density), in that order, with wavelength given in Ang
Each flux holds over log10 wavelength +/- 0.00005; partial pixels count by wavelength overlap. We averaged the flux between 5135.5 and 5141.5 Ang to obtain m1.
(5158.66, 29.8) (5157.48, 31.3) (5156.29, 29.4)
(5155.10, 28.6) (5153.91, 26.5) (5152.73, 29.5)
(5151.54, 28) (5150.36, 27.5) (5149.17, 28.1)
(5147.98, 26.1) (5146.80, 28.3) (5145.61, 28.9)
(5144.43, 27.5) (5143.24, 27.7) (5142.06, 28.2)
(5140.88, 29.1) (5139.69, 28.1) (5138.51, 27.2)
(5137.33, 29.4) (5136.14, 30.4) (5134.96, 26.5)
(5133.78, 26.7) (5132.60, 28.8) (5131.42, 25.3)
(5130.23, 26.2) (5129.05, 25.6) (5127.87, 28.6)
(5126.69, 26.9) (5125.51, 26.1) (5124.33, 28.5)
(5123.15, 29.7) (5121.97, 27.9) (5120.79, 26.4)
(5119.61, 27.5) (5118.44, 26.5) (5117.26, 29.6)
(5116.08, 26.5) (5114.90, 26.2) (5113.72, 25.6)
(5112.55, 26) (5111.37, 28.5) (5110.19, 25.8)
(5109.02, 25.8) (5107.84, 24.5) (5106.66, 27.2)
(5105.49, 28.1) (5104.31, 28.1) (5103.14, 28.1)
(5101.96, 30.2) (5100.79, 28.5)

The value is 28.8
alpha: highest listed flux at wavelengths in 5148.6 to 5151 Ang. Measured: 28.1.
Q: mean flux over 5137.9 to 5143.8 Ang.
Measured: 28.1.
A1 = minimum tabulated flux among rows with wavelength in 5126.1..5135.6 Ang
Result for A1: 25.3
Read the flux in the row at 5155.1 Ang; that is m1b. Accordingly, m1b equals 28.6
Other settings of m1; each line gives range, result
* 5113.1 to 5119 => 26.9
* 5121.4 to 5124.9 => 28.7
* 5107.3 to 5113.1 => 26.1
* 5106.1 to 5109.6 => 25.8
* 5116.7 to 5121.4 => 27.5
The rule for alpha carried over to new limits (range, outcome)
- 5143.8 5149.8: 28.9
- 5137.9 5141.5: 29.1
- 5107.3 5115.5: 28.5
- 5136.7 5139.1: 29.4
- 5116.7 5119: 29.6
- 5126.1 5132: 28.6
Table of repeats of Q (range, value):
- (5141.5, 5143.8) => 28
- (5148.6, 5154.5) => 27.9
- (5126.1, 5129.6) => 27.1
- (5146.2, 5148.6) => 27.2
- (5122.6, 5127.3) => 27.8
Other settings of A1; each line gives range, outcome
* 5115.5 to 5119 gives 26.5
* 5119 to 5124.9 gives 26.4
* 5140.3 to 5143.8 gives 27.7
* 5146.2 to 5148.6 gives 26.1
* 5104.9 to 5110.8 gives 24.5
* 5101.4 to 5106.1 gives 28.1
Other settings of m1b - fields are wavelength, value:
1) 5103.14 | 28.1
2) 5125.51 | 26.1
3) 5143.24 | 27.7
